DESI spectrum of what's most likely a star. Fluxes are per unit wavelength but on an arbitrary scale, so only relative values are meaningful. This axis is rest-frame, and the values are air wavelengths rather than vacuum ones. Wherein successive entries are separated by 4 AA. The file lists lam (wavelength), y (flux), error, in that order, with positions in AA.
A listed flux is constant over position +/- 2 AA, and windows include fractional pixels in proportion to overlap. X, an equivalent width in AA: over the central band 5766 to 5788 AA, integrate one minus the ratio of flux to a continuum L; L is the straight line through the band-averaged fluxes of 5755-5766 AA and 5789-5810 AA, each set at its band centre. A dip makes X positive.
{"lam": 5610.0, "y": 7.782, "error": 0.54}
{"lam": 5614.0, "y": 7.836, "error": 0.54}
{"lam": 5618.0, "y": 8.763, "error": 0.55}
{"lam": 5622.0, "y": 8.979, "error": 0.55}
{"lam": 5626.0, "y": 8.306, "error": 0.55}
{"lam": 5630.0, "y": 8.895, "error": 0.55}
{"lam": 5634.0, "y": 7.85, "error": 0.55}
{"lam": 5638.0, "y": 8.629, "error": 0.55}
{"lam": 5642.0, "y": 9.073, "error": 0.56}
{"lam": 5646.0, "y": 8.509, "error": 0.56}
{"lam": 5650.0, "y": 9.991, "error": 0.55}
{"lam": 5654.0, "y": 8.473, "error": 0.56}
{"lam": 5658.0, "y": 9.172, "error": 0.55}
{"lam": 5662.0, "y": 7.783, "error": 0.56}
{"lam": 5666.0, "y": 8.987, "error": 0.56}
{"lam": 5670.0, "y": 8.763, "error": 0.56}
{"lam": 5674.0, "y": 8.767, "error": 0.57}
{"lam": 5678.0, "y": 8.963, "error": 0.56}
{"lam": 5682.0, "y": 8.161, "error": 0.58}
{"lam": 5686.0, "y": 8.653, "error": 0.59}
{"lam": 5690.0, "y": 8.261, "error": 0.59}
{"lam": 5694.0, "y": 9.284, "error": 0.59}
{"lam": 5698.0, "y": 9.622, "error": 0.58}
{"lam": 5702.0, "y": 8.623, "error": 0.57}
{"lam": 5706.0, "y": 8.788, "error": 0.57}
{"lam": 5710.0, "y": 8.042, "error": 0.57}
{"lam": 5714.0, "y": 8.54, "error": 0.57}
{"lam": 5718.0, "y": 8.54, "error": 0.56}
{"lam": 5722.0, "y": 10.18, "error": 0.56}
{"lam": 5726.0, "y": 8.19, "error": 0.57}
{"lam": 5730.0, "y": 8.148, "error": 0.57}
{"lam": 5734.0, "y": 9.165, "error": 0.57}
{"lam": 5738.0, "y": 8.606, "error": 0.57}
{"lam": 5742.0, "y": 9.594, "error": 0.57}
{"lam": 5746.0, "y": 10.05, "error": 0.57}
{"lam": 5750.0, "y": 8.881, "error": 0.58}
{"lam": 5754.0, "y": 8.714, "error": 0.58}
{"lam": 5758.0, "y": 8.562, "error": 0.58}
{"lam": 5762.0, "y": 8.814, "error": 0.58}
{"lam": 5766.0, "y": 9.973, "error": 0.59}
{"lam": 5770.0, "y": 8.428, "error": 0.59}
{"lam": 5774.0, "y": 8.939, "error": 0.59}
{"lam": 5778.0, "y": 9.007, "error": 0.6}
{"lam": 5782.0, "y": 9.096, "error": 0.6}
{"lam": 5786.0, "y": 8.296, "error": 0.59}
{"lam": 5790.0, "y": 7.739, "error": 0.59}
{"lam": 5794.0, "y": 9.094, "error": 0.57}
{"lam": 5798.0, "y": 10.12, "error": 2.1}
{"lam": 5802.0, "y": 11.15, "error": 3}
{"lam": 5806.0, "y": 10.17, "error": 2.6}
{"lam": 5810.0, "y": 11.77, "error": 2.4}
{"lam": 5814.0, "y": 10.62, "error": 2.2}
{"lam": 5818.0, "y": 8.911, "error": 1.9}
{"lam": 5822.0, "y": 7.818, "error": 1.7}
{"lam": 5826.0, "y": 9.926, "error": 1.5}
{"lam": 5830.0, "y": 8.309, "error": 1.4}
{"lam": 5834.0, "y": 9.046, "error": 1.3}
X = 1.1 AA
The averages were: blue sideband 8.92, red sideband 9.95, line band 8.86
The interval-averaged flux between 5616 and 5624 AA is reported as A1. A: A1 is 8.87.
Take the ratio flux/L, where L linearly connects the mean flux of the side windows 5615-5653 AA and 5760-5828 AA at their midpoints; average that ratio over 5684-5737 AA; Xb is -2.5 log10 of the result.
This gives 0.04 mag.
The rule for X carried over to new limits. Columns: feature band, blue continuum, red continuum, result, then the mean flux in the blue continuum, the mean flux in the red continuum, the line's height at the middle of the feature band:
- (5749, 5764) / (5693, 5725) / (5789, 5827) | 1.0 AA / 8.92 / 9.78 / 9.33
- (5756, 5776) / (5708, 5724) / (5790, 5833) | 0.7 AA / 8.83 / 9.68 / 9.27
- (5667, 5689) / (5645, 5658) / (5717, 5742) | 0.8 AA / 9.06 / 8.88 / 9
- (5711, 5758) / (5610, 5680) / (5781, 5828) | 1.3 AA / 8.66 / 9.57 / 9.17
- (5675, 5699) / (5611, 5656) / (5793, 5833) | 0.5 AA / 8.64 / 9.79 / 8.99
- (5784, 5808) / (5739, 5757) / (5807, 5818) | 2.1 AA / 9.23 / 10.7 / 10.3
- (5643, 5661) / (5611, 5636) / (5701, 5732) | -1.0 AA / 8.41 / 8.63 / 8.48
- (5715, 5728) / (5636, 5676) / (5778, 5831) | 0.2 AA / 8.81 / 9.47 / 9.1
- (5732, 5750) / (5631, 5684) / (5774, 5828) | -0.3 AA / 8.71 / 9.5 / 9.16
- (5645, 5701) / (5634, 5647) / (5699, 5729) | -1.0 AA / 8.62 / 8.71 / 8.66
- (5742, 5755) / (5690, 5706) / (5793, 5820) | 0.4 AA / 9.01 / 10.3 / 9.61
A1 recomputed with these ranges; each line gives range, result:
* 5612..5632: 8.56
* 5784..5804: 9.28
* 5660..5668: 8.38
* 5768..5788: 8.75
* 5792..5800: 9.61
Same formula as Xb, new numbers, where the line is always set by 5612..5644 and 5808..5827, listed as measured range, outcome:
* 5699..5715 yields 0.062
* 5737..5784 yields 0.042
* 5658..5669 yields 0.027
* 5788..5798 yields 0.105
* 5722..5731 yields 0.070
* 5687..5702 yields 0.002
